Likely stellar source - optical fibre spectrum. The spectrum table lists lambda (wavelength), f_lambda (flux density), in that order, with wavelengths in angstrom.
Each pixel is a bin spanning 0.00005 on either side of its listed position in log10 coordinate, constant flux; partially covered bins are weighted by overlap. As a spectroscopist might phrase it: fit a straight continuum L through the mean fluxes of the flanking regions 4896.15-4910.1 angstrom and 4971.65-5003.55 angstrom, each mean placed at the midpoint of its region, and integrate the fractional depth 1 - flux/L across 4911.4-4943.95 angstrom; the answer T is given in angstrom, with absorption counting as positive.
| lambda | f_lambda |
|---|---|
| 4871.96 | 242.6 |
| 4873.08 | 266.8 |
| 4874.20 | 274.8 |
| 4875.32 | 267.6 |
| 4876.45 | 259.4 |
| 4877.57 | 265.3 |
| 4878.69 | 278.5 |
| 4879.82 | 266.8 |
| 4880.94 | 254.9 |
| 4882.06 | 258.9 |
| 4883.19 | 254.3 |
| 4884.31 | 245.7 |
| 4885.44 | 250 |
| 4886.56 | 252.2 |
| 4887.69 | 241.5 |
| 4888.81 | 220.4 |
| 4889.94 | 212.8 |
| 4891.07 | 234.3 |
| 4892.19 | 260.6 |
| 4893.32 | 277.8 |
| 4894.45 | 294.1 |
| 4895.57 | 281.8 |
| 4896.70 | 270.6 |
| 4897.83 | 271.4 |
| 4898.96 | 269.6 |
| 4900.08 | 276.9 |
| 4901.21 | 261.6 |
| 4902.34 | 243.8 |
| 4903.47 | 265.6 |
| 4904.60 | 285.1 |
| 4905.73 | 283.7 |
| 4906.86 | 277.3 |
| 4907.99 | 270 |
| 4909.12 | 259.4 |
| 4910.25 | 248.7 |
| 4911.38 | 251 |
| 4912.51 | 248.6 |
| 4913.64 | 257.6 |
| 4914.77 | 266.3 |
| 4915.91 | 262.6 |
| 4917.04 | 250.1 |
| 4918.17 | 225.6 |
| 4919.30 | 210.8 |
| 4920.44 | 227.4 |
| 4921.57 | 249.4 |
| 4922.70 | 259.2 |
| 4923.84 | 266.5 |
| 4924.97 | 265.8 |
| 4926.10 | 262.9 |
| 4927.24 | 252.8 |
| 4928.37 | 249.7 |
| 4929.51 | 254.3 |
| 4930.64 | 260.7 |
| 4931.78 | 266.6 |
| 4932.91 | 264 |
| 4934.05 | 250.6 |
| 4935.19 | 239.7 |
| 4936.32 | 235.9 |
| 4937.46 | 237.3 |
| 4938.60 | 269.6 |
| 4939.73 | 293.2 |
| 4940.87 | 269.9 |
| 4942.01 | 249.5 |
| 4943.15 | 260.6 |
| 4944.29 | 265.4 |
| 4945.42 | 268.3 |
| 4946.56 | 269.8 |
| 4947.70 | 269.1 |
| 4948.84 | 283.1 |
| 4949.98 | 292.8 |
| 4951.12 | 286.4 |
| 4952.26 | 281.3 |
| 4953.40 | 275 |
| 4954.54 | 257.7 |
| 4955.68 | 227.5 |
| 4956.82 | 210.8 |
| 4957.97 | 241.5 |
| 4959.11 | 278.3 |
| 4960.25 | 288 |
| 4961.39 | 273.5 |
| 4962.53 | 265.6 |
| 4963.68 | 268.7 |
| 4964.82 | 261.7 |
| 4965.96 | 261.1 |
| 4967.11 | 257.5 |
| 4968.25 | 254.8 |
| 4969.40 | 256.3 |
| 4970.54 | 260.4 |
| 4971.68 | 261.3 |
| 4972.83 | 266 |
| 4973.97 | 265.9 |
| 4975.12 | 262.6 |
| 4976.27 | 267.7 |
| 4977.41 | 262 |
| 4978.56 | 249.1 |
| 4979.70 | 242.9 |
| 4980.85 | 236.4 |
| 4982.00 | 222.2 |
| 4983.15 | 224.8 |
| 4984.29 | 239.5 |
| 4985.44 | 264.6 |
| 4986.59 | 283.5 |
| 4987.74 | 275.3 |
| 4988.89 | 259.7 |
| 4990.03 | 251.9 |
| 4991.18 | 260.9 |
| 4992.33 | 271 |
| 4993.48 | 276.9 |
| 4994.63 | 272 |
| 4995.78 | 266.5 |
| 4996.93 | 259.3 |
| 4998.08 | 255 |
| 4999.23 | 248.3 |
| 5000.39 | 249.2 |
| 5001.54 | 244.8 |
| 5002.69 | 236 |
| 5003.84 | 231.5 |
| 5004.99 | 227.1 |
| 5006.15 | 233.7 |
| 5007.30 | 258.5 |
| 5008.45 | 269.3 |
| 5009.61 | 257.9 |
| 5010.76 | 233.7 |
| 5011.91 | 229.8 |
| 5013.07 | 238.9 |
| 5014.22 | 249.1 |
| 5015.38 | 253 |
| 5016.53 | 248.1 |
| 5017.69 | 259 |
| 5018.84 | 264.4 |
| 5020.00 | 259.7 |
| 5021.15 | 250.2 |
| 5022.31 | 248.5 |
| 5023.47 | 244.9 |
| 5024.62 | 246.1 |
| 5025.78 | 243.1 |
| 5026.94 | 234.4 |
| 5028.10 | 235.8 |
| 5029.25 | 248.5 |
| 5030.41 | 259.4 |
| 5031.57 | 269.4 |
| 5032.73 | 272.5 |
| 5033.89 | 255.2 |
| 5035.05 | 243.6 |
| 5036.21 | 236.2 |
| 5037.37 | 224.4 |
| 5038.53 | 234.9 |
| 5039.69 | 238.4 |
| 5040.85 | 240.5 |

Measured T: 1.38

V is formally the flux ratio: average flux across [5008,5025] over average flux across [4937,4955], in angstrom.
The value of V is 0.9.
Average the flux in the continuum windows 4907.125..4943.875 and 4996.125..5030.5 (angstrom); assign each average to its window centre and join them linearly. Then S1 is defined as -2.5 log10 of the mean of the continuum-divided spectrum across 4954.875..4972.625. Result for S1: -0.028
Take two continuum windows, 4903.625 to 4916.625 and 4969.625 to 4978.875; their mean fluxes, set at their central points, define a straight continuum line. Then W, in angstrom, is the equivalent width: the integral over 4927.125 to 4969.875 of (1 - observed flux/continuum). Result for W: 0.2 angstrom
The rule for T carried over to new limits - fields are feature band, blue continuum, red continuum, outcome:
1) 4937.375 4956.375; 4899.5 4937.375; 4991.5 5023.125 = -1.0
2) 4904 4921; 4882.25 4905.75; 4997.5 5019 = 0.1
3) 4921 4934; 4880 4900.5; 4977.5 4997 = -0.1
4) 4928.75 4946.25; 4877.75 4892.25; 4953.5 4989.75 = -0.4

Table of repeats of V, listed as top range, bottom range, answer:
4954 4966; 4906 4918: 1.00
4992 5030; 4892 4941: 0.96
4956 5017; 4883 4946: 0.99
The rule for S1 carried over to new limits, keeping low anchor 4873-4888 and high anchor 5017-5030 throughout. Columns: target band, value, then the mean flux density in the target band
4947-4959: -0.037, 263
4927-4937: 0.014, 253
